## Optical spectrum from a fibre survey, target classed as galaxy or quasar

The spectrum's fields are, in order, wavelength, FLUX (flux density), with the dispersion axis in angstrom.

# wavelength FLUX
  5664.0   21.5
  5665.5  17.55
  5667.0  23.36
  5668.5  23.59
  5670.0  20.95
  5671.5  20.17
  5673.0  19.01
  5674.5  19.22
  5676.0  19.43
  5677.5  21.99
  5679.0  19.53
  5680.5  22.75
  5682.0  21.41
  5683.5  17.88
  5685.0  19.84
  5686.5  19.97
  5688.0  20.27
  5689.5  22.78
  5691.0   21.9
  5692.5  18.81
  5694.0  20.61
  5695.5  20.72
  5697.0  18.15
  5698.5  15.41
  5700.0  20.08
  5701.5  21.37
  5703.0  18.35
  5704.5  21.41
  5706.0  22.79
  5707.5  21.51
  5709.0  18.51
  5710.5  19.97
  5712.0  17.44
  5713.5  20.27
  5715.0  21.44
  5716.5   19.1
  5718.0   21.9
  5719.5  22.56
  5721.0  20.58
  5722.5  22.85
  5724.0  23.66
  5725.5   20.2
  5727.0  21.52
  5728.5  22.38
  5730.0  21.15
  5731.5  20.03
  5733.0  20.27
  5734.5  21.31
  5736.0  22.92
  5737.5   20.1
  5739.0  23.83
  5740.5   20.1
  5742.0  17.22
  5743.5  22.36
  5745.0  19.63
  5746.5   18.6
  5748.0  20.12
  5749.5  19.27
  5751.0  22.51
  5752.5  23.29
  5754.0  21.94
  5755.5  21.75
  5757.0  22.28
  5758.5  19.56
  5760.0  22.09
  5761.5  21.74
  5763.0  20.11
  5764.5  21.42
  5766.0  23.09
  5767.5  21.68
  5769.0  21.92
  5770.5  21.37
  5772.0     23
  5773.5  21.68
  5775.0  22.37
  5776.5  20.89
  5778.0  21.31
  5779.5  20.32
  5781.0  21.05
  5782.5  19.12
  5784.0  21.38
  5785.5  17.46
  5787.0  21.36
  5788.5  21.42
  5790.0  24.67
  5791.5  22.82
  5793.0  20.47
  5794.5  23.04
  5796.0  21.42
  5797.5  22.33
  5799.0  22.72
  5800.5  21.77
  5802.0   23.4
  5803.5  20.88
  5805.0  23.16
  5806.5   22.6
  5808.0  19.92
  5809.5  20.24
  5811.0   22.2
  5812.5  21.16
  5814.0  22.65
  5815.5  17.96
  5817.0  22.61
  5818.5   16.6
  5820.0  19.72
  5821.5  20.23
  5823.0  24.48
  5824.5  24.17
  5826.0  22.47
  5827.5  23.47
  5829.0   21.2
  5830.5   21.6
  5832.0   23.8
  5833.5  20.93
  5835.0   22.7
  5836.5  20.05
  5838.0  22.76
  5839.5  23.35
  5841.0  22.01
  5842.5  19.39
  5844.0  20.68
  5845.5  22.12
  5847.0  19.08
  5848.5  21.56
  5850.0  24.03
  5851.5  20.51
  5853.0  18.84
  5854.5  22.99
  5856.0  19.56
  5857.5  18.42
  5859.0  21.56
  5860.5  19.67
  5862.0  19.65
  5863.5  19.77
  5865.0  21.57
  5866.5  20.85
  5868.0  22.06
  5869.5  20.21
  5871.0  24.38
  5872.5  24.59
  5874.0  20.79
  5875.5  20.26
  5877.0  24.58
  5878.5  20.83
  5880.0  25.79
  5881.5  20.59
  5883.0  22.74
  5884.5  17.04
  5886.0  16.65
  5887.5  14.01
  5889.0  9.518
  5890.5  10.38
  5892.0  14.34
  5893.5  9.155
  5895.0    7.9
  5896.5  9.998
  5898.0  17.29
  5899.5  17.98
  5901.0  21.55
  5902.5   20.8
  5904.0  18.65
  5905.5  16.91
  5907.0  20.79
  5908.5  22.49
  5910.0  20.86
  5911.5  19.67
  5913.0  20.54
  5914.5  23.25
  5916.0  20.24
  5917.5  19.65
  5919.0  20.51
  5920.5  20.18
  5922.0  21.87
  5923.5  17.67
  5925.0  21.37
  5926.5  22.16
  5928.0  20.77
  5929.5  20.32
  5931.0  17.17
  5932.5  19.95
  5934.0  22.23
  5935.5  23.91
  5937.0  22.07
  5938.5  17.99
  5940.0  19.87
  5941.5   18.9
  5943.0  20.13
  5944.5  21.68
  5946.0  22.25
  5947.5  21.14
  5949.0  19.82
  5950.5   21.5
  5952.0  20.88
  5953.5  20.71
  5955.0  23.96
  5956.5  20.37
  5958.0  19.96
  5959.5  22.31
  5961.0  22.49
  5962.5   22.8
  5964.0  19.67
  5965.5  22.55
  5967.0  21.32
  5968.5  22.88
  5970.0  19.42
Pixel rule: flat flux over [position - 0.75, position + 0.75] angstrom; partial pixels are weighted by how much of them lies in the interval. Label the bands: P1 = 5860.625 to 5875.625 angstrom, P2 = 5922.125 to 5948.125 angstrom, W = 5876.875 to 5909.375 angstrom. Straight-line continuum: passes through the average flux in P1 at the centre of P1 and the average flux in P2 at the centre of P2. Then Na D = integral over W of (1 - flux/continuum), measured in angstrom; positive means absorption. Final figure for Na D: 6.1 angstrom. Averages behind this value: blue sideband 21.4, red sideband 20.6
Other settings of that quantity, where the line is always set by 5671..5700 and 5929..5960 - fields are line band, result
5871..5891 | 1.20 angstrom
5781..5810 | -1.78 angstrom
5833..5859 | -0.80 angstrom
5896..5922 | 1.31 angstrom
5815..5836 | -1.19 angstrom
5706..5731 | -1.11 angstrom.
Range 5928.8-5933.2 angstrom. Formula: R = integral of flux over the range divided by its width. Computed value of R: 19.1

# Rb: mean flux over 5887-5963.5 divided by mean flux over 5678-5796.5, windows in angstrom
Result 0.9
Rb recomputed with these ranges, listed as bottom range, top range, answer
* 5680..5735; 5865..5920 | 0.92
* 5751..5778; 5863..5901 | 0.83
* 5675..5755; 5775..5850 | 1.04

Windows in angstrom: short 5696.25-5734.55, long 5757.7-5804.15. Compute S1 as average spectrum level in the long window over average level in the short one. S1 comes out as 1.05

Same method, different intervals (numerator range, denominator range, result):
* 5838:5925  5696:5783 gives 0.94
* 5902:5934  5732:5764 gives 0.97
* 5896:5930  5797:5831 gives 0.92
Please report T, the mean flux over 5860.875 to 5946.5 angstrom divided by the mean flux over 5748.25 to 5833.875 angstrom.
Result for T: 0.90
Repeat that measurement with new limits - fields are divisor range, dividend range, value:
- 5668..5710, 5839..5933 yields 0.97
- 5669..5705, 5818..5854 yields 1.07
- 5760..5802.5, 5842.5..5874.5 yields 0.97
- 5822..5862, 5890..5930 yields 0.86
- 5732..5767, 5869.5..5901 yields 0.83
